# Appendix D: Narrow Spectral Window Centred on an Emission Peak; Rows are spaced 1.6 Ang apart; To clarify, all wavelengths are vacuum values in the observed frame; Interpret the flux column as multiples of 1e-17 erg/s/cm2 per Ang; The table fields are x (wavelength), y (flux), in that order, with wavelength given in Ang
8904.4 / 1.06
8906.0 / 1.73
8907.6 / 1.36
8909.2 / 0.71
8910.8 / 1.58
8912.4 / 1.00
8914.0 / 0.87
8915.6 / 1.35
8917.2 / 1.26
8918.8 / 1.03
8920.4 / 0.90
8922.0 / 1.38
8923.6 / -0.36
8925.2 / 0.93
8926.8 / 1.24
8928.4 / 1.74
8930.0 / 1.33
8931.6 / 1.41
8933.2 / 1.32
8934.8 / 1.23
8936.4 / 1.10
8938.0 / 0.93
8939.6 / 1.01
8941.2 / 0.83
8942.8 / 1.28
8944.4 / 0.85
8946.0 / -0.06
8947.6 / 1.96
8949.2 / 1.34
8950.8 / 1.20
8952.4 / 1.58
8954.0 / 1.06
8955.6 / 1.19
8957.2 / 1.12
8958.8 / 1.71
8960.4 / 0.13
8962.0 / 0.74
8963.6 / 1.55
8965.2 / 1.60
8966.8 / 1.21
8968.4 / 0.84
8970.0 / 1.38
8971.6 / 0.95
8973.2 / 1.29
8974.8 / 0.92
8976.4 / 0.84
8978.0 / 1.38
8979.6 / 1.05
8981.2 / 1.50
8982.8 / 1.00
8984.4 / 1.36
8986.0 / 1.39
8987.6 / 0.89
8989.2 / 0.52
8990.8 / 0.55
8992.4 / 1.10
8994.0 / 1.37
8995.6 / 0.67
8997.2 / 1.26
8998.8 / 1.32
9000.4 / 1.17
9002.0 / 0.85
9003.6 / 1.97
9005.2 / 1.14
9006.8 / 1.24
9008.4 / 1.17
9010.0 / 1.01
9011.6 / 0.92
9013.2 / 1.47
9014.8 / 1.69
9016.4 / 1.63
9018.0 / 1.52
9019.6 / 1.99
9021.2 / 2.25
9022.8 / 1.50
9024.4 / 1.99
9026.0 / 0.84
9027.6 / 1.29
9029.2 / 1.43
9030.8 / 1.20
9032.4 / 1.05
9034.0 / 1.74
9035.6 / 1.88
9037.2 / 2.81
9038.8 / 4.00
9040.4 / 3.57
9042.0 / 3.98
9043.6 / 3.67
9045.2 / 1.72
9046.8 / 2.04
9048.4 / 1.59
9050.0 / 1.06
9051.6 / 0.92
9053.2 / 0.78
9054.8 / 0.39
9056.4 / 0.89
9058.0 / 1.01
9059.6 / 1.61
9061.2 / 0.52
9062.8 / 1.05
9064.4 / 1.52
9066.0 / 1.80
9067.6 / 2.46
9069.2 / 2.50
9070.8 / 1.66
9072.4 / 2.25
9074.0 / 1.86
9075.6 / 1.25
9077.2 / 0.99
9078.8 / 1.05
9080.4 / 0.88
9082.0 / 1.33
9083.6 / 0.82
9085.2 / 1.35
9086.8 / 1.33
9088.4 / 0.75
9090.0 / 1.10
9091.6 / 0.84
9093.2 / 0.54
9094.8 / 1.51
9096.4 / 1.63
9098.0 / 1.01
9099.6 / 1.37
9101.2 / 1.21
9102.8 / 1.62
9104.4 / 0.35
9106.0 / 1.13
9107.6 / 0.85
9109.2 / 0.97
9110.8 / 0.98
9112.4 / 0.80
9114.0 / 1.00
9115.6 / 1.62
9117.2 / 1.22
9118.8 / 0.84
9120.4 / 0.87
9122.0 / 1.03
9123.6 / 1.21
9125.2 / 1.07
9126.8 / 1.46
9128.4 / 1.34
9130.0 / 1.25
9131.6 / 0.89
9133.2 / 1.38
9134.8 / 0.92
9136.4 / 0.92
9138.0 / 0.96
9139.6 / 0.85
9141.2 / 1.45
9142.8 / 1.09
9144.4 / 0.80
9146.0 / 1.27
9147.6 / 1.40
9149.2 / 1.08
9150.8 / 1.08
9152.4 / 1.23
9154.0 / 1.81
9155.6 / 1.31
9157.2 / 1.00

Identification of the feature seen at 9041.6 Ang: H-alpha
